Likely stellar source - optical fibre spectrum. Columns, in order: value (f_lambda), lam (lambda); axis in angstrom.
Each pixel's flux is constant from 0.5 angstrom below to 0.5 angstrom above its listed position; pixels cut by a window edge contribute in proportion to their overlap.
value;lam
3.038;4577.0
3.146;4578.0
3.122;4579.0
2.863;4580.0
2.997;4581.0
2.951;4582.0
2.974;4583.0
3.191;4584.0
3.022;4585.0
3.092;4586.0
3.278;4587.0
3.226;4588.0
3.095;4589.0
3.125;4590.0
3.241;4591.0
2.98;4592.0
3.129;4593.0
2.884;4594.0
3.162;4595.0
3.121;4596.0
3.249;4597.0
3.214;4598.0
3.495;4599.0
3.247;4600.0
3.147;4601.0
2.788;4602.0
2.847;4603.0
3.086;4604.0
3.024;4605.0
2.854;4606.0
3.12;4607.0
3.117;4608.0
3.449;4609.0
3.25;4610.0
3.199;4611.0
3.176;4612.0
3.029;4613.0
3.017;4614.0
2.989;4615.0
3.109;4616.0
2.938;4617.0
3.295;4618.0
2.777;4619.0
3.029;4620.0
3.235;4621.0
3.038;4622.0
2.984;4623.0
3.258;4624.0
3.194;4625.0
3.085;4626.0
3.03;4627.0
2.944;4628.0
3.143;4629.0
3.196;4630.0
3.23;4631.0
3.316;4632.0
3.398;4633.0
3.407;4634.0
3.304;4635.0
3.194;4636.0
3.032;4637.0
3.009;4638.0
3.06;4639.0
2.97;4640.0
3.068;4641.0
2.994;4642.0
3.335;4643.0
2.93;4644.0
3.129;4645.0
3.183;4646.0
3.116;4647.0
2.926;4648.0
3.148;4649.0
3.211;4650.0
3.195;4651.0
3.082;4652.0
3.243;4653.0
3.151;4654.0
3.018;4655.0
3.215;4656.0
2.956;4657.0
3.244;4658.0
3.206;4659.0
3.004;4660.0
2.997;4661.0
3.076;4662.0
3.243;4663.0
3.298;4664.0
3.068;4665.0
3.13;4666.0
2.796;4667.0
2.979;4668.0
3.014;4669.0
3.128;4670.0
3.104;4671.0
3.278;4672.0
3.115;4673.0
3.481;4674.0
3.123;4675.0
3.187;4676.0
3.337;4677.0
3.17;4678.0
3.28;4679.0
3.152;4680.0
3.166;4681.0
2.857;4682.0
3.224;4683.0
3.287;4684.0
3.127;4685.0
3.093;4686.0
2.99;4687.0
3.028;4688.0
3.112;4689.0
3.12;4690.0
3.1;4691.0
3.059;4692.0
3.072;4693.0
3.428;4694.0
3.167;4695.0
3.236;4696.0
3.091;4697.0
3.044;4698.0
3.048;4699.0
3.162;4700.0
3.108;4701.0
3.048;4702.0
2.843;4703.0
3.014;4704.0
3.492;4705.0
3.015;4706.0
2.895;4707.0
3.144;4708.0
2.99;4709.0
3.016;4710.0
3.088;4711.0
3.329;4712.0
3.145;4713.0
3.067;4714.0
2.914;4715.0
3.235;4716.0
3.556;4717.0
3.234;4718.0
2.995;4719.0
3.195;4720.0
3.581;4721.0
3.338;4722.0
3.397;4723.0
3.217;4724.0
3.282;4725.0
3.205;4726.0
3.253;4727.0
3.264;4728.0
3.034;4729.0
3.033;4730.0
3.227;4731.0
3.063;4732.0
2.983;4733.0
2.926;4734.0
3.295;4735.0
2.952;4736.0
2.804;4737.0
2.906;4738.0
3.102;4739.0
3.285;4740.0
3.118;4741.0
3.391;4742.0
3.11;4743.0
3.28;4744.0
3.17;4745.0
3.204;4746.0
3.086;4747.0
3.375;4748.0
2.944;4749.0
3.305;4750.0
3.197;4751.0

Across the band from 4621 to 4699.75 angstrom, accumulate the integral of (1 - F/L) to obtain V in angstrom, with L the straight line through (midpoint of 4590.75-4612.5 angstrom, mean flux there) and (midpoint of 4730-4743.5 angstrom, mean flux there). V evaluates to -0.6 angstrom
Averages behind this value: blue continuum 3.12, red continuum 3.09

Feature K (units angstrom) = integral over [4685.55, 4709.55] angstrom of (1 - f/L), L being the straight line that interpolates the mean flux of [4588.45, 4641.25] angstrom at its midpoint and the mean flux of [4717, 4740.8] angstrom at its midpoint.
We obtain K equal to 0.4 angstrom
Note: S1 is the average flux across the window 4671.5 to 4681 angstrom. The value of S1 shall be 3.23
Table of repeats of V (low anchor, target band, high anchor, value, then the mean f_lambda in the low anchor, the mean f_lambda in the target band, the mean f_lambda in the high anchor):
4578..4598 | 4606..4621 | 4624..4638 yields 0.22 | 3.09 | 3.1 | 3.19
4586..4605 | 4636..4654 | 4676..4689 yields 0.20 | 3.12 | 3.1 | 3.14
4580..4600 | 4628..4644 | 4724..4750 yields -0.17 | 3.12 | 3.16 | 3.14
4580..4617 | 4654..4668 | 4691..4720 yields 0.09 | 3.1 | 3.09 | 3.12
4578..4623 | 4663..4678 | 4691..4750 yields -0.12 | 3.09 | 3.15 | 3.15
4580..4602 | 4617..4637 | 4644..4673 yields -0.24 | 3.12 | 3.15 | 3.11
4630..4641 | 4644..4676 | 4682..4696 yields 0.40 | 3.19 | 3.12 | 3.13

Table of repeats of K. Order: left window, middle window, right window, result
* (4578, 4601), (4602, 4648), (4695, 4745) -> 0.29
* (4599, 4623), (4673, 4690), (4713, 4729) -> 0.12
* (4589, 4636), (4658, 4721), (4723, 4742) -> -0.14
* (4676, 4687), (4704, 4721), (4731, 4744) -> -0.17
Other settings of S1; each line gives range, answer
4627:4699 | 3.14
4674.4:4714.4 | 3.12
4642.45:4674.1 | 3.12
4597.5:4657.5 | 3.12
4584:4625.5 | 3.11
